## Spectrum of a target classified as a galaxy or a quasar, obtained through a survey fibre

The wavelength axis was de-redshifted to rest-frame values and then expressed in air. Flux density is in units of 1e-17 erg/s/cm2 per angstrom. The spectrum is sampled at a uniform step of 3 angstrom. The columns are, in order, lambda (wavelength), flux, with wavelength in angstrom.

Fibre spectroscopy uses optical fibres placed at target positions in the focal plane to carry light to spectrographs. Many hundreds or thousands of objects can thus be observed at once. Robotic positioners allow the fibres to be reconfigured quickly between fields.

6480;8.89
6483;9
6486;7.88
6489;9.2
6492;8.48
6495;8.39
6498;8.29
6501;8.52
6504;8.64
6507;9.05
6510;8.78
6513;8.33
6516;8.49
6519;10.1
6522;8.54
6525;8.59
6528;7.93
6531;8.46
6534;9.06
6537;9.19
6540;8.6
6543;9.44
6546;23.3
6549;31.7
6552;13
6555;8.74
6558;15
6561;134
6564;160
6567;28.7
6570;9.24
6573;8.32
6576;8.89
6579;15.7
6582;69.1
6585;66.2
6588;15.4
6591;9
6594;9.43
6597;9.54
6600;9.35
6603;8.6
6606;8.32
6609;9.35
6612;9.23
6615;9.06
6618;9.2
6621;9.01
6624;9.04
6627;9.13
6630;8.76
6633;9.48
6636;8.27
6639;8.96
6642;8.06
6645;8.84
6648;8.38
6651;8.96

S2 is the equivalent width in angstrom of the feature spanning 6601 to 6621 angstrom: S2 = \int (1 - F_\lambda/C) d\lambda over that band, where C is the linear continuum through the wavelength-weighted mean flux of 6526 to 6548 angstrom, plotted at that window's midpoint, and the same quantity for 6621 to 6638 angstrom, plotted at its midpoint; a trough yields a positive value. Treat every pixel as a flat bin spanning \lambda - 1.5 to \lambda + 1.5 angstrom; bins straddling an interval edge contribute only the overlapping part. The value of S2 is 0.92 angstrom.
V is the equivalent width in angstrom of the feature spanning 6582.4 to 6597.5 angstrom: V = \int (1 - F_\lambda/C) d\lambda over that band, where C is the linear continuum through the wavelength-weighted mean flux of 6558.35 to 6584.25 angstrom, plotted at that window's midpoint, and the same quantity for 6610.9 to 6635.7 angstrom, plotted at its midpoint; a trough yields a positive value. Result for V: 5.17 angstrom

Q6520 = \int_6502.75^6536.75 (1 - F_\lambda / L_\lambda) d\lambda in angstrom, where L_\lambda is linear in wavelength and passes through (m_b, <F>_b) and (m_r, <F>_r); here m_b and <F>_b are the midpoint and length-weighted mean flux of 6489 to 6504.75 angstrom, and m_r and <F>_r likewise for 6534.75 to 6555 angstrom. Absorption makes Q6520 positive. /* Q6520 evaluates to 8.1 angstrom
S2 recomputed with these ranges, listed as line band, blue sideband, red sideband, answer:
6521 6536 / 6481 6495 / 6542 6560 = 7.1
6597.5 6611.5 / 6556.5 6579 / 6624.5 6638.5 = 9.1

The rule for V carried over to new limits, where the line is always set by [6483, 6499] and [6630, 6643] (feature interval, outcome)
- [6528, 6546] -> -3.1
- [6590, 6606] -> -0.8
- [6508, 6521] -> -0.6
